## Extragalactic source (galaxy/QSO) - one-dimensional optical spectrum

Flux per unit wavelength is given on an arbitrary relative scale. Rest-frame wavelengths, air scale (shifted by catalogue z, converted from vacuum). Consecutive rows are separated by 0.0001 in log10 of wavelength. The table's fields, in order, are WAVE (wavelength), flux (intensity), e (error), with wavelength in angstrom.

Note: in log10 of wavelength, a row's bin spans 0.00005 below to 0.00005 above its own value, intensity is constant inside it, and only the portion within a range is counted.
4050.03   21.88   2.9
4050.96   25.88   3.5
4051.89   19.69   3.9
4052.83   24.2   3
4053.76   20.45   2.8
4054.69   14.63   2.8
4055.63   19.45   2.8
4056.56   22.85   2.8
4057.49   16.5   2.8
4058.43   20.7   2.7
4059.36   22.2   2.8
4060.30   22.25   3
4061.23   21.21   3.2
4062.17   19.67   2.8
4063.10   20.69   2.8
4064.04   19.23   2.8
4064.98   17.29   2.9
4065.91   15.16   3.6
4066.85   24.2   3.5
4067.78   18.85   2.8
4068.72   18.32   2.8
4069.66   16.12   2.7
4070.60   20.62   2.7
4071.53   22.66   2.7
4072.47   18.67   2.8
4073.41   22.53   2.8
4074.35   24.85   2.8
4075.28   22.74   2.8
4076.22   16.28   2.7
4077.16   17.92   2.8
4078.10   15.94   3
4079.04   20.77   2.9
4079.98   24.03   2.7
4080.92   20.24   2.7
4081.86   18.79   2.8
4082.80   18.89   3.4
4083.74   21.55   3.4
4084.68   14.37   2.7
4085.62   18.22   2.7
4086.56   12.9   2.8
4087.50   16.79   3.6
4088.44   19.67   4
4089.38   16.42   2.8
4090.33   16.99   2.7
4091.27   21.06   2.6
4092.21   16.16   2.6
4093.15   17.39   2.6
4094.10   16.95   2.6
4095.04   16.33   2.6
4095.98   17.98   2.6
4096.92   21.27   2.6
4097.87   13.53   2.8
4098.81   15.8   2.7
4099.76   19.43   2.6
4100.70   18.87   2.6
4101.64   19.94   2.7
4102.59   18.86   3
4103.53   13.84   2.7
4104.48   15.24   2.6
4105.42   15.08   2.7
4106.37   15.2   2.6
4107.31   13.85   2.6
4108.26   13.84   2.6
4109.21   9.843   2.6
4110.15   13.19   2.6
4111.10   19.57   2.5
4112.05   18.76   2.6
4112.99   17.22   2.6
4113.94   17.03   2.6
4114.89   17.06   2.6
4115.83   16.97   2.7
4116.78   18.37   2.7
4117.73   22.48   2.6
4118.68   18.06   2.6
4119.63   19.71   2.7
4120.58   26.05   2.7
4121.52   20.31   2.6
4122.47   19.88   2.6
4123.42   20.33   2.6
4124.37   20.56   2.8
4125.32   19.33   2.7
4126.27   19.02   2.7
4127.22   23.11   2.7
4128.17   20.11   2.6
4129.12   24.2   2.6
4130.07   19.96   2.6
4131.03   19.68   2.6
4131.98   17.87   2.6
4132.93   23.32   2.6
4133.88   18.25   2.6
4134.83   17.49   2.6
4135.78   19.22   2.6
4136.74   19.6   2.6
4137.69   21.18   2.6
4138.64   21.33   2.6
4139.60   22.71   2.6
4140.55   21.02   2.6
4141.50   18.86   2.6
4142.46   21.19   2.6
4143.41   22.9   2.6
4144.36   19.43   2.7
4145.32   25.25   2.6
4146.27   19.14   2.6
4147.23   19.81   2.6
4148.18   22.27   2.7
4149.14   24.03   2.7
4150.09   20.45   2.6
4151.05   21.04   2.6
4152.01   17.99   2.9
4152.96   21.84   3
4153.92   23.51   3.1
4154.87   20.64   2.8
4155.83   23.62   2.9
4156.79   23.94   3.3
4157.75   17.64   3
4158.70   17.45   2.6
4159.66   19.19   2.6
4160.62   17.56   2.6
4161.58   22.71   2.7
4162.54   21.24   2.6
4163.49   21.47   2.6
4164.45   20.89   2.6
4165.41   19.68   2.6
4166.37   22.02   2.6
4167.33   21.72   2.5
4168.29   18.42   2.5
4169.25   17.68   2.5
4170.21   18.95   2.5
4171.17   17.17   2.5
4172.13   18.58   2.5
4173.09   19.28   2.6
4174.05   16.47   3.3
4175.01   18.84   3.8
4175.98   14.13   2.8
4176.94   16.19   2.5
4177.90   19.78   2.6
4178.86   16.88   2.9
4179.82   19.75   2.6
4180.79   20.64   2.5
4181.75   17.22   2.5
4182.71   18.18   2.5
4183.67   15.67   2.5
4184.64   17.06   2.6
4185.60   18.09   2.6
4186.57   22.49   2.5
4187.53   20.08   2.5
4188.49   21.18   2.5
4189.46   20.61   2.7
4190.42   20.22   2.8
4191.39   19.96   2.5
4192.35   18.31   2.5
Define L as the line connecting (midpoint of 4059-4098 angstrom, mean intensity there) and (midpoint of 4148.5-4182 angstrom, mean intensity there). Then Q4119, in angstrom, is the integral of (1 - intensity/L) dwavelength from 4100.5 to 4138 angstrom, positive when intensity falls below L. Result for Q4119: 1.54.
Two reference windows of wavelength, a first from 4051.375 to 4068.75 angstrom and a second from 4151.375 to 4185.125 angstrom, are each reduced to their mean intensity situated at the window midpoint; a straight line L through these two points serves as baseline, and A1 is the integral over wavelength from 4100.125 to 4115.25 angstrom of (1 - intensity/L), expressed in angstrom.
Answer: 2.72 angstrom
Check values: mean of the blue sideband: 19.9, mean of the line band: 16.1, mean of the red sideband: 19.3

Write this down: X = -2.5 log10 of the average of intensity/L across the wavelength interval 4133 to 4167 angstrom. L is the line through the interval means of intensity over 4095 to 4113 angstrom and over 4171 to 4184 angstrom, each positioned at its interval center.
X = -0.20 mag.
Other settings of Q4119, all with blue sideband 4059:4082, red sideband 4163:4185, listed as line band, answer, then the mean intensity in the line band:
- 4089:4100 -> 1.3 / 17.4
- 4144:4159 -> -1.8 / 21.2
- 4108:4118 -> 1.4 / 16.7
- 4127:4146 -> -1.7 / 20.8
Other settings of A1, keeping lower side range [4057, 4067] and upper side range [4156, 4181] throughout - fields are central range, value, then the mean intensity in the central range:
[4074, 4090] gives 0.7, 18.8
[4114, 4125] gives -0.2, 19.9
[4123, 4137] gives -0.5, 20.1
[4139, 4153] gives -1.3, 21.2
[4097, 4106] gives 1.2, 16.9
